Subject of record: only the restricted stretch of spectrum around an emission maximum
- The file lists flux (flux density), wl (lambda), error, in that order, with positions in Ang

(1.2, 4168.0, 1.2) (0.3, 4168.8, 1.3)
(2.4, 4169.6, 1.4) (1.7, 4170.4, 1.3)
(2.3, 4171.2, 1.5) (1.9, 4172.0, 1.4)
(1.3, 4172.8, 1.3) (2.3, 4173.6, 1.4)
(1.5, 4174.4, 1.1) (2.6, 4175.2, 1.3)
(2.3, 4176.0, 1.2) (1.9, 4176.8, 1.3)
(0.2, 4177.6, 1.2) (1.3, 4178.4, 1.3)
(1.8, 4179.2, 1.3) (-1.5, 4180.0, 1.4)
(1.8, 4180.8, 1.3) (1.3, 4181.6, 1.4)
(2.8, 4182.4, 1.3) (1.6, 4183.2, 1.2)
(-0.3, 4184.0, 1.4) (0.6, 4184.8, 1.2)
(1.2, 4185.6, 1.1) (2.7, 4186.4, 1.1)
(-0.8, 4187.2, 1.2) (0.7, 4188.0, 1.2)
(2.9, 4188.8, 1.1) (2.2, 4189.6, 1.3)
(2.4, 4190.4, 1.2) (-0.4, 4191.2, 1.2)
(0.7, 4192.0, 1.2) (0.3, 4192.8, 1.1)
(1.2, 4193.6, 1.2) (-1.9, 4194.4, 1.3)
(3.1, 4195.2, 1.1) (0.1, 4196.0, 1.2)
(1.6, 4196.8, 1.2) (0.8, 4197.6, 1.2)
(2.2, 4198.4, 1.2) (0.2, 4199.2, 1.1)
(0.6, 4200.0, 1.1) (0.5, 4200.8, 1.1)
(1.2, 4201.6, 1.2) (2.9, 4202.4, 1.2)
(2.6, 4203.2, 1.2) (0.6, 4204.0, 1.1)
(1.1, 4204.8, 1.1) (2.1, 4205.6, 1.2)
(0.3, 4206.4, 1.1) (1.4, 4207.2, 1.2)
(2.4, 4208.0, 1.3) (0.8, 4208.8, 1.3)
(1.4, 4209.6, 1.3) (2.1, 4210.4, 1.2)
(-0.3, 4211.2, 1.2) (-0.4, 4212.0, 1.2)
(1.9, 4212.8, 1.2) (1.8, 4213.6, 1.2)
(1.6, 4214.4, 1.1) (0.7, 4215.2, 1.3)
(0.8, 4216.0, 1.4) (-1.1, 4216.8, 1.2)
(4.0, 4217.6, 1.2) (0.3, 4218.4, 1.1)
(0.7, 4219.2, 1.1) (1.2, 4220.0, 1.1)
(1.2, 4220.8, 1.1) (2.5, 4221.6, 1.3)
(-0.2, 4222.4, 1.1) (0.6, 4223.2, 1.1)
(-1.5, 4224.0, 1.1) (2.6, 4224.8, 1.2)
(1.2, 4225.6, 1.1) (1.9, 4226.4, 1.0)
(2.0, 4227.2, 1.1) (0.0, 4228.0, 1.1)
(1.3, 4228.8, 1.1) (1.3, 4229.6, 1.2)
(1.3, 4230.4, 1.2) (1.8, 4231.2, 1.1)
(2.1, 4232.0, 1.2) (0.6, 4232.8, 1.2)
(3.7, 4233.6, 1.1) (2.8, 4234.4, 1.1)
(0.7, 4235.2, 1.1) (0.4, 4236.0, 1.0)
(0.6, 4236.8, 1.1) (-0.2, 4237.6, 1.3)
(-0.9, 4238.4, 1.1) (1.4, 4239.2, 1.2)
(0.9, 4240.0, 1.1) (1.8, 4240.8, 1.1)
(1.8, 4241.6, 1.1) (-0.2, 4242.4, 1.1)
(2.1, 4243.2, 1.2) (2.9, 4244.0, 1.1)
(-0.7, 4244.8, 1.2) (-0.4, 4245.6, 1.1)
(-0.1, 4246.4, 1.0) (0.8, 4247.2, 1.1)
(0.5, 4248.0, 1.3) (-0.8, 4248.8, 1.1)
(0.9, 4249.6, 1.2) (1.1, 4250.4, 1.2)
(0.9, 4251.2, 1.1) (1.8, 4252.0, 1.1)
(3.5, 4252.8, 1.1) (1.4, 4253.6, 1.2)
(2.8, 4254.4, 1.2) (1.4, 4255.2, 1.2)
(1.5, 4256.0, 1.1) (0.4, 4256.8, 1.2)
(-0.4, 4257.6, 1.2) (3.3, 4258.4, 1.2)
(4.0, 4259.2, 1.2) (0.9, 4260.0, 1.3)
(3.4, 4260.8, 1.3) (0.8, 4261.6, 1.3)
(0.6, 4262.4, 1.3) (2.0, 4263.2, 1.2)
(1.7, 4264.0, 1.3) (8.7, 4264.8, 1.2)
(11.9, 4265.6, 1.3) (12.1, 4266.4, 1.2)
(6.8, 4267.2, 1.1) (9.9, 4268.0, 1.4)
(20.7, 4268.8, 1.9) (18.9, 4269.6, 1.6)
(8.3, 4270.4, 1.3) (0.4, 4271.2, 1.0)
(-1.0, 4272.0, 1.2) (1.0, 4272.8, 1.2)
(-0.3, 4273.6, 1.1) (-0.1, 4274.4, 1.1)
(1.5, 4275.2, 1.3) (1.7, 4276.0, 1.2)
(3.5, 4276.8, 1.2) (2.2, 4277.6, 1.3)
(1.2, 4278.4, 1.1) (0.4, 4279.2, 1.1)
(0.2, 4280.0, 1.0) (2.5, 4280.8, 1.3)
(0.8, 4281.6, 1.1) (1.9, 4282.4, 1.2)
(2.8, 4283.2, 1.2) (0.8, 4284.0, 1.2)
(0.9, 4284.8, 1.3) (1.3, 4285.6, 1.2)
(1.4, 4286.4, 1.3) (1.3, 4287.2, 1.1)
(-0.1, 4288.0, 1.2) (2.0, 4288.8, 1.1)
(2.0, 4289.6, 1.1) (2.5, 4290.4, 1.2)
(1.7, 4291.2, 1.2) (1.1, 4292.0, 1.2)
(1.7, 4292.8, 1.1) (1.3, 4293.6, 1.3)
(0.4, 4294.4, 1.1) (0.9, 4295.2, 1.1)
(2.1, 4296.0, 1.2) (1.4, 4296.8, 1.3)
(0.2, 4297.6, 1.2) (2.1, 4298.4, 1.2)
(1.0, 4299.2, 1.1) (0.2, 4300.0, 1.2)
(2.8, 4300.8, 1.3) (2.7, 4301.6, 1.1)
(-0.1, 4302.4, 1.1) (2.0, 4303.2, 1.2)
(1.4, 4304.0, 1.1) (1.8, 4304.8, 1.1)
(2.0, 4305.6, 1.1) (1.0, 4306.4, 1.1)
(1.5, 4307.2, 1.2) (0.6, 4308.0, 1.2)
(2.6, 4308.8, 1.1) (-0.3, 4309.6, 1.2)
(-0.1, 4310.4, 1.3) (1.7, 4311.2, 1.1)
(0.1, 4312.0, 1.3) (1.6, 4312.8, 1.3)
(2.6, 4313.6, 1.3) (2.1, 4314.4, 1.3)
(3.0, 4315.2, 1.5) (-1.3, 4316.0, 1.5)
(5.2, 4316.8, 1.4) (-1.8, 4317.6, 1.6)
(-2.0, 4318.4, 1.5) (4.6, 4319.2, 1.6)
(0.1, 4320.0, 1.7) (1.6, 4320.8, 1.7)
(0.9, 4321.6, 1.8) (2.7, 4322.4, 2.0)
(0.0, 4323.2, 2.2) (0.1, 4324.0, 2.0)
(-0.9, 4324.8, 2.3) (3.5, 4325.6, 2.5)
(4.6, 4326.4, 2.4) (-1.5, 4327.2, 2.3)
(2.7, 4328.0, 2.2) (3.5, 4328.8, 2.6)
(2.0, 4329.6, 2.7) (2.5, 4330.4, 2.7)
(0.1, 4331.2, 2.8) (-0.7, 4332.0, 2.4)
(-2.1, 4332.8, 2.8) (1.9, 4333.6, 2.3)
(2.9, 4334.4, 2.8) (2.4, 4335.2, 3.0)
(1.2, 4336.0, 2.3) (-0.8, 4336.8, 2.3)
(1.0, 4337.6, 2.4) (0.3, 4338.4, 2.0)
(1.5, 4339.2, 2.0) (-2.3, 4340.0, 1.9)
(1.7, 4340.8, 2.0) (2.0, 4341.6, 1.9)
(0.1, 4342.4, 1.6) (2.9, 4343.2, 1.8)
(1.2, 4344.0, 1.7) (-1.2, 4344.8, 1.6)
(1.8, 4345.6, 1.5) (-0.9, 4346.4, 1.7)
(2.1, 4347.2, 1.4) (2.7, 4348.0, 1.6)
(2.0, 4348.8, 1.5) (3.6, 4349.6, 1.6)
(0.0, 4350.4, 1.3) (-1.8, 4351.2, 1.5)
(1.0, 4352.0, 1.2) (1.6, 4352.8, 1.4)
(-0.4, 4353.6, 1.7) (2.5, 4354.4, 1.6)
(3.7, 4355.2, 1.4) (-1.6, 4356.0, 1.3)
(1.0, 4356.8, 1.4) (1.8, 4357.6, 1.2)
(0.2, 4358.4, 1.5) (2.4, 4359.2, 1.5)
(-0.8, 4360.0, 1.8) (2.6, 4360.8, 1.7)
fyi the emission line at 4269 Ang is [O II]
